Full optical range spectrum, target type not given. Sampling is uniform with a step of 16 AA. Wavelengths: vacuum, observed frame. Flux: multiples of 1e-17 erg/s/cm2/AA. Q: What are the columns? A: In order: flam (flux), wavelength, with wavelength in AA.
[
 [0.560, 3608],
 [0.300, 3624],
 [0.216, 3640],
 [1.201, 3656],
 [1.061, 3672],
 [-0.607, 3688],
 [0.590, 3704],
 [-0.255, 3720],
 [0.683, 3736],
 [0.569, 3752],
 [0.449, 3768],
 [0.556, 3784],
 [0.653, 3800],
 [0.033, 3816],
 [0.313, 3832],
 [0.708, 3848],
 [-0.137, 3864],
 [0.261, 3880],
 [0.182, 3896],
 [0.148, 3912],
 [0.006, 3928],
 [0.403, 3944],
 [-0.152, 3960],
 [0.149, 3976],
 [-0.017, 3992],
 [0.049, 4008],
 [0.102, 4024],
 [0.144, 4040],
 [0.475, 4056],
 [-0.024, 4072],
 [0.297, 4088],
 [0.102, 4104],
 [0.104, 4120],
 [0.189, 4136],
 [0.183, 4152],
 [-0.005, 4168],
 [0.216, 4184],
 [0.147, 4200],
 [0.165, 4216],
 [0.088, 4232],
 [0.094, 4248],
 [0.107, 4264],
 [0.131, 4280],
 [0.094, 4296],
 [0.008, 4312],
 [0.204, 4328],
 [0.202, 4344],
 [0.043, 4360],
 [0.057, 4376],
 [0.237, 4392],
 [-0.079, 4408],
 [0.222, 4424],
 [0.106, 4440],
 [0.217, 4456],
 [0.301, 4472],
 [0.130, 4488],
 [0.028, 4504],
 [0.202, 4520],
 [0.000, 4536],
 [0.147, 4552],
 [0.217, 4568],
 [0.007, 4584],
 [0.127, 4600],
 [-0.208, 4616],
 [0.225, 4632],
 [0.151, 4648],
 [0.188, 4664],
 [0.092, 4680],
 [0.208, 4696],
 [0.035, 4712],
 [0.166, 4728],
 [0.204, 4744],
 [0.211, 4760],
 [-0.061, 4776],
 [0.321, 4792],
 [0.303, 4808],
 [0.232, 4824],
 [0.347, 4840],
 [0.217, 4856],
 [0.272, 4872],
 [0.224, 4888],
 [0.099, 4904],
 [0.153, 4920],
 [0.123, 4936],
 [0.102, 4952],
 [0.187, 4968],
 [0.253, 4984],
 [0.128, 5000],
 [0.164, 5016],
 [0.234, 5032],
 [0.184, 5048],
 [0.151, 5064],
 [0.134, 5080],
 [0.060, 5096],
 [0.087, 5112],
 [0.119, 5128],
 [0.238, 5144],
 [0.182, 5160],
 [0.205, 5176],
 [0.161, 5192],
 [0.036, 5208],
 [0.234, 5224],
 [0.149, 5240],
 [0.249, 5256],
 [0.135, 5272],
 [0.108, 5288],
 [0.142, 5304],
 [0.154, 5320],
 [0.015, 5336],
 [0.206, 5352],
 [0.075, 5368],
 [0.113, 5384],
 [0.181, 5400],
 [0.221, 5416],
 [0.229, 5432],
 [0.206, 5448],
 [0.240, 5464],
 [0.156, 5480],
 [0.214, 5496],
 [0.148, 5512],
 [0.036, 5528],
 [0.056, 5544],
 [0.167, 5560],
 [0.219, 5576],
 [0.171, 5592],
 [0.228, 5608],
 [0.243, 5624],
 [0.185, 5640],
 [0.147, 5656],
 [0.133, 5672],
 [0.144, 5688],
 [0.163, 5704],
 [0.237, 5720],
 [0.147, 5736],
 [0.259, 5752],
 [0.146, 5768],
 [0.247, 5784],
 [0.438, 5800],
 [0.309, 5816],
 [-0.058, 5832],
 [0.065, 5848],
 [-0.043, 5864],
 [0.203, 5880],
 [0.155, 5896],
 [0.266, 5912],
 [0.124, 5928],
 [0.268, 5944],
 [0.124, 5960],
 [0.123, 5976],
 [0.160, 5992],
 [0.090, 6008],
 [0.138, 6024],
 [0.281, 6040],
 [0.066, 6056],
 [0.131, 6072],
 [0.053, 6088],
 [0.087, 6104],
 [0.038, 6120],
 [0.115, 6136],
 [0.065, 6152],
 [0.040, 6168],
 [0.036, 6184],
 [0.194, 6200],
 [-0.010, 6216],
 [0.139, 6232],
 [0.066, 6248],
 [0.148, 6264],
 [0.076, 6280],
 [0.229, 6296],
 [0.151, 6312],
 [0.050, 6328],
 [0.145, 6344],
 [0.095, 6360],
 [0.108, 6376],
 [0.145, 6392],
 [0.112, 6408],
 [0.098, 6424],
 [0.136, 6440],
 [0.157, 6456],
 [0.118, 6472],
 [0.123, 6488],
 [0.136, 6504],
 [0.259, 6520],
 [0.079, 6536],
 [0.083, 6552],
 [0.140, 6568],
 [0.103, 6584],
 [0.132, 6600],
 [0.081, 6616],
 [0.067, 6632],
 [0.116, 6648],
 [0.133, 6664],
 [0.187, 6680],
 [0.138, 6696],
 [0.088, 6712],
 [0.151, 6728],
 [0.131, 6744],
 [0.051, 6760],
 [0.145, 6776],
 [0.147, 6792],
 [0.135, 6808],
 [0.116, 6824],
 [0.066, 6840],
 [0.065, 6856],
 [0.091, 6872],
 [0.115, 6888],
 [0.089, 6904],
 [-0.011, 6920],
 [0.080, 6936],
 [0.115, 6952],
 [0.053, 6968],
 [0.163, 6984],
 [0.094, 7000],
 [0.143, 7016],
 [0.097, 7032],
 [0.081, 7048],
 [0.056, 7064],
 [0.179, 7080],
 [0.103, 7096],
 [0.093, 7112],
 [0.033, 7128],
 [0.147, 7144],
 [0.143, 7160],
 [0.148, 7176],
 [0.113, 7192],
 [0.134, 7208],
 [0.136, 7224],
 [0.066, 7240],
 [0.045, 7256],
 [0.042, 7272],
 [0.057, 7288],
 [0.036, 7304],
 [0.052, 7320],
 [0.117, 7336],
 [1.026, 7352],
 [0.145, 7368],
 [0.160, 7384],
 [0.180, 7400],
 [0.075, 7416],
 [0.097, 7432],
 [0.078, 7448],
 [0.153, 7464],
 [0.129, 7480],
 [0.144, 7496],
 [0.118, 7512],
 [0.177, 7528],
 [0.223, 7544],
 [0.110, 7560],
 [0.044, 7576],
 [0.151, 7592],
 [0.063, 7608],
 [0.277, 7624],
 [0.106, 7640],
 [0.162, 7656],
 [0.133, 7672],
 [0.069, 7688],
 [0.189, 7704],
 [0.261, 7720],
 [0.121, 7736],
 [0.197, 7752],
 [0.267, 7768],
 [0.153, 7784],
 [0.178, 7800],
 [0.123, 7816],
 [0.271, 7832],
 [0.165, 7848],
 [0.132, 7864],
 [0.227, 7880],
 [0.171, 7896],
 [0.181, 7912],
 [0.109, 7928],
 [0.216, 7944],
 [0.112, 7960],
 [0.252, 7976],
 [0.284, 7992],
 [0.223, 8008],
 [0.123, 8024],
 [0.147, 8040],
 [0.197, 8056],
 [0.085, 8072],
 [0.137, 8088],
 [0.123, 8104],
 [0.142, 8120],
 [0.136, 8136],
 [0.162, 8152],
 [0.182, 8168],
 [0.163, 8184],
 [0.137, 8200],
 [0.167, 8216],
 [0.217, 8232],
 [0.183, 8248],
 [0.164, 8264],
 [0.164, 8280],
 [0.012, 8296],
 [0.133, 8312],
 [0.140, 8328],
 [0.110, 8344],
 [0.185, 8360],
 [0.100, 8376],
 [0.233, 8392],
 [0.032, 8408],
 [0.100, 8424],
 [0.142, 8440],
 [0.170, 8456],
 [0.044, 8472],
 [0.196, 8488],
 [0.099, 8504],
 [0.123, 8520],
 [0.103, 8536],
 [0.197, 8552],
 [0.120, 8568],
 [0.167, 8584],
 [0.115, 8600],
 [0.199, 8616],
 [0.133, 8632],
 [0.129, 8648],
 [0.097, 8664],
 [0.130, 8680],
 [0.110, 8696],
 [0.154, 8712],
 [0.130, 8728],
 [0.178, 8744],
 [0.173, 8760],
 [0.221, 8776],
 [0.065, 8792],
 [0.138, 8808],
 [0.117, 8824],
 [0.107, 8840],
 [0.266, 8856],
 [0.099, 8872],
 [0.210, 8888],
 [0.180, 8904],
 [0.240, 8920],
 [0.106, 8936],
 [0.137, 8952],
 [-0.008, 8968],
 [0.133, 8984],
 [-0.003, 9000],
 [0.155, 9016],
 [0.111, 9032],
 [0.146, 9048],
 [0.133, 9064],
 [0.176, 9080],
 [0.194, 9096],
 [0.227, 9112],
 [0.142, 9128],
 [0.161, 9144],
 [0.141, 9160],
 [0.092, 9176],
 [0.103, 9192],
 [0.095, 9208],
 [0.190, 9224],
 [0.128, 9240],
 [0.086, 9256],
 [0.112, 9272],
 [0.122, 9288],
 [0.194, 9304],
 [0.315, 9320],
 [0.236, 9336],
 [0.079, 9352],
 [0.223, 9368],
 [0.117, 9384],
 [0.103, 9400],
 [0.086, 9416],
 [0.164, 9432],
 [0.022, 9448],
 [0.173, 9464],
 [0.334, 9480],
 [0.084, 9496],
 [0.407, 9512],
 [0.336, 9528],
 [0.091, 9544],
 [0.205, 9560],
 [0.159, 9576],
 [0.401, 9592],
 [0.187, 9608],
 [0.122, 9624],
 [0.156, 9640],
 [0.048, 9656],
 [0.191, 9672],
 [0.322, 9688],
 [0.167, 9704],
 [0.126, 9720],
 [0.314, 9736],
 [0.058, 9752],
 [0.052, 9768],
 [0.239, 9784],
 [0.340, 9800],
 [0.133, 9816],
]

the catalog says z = 0.971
